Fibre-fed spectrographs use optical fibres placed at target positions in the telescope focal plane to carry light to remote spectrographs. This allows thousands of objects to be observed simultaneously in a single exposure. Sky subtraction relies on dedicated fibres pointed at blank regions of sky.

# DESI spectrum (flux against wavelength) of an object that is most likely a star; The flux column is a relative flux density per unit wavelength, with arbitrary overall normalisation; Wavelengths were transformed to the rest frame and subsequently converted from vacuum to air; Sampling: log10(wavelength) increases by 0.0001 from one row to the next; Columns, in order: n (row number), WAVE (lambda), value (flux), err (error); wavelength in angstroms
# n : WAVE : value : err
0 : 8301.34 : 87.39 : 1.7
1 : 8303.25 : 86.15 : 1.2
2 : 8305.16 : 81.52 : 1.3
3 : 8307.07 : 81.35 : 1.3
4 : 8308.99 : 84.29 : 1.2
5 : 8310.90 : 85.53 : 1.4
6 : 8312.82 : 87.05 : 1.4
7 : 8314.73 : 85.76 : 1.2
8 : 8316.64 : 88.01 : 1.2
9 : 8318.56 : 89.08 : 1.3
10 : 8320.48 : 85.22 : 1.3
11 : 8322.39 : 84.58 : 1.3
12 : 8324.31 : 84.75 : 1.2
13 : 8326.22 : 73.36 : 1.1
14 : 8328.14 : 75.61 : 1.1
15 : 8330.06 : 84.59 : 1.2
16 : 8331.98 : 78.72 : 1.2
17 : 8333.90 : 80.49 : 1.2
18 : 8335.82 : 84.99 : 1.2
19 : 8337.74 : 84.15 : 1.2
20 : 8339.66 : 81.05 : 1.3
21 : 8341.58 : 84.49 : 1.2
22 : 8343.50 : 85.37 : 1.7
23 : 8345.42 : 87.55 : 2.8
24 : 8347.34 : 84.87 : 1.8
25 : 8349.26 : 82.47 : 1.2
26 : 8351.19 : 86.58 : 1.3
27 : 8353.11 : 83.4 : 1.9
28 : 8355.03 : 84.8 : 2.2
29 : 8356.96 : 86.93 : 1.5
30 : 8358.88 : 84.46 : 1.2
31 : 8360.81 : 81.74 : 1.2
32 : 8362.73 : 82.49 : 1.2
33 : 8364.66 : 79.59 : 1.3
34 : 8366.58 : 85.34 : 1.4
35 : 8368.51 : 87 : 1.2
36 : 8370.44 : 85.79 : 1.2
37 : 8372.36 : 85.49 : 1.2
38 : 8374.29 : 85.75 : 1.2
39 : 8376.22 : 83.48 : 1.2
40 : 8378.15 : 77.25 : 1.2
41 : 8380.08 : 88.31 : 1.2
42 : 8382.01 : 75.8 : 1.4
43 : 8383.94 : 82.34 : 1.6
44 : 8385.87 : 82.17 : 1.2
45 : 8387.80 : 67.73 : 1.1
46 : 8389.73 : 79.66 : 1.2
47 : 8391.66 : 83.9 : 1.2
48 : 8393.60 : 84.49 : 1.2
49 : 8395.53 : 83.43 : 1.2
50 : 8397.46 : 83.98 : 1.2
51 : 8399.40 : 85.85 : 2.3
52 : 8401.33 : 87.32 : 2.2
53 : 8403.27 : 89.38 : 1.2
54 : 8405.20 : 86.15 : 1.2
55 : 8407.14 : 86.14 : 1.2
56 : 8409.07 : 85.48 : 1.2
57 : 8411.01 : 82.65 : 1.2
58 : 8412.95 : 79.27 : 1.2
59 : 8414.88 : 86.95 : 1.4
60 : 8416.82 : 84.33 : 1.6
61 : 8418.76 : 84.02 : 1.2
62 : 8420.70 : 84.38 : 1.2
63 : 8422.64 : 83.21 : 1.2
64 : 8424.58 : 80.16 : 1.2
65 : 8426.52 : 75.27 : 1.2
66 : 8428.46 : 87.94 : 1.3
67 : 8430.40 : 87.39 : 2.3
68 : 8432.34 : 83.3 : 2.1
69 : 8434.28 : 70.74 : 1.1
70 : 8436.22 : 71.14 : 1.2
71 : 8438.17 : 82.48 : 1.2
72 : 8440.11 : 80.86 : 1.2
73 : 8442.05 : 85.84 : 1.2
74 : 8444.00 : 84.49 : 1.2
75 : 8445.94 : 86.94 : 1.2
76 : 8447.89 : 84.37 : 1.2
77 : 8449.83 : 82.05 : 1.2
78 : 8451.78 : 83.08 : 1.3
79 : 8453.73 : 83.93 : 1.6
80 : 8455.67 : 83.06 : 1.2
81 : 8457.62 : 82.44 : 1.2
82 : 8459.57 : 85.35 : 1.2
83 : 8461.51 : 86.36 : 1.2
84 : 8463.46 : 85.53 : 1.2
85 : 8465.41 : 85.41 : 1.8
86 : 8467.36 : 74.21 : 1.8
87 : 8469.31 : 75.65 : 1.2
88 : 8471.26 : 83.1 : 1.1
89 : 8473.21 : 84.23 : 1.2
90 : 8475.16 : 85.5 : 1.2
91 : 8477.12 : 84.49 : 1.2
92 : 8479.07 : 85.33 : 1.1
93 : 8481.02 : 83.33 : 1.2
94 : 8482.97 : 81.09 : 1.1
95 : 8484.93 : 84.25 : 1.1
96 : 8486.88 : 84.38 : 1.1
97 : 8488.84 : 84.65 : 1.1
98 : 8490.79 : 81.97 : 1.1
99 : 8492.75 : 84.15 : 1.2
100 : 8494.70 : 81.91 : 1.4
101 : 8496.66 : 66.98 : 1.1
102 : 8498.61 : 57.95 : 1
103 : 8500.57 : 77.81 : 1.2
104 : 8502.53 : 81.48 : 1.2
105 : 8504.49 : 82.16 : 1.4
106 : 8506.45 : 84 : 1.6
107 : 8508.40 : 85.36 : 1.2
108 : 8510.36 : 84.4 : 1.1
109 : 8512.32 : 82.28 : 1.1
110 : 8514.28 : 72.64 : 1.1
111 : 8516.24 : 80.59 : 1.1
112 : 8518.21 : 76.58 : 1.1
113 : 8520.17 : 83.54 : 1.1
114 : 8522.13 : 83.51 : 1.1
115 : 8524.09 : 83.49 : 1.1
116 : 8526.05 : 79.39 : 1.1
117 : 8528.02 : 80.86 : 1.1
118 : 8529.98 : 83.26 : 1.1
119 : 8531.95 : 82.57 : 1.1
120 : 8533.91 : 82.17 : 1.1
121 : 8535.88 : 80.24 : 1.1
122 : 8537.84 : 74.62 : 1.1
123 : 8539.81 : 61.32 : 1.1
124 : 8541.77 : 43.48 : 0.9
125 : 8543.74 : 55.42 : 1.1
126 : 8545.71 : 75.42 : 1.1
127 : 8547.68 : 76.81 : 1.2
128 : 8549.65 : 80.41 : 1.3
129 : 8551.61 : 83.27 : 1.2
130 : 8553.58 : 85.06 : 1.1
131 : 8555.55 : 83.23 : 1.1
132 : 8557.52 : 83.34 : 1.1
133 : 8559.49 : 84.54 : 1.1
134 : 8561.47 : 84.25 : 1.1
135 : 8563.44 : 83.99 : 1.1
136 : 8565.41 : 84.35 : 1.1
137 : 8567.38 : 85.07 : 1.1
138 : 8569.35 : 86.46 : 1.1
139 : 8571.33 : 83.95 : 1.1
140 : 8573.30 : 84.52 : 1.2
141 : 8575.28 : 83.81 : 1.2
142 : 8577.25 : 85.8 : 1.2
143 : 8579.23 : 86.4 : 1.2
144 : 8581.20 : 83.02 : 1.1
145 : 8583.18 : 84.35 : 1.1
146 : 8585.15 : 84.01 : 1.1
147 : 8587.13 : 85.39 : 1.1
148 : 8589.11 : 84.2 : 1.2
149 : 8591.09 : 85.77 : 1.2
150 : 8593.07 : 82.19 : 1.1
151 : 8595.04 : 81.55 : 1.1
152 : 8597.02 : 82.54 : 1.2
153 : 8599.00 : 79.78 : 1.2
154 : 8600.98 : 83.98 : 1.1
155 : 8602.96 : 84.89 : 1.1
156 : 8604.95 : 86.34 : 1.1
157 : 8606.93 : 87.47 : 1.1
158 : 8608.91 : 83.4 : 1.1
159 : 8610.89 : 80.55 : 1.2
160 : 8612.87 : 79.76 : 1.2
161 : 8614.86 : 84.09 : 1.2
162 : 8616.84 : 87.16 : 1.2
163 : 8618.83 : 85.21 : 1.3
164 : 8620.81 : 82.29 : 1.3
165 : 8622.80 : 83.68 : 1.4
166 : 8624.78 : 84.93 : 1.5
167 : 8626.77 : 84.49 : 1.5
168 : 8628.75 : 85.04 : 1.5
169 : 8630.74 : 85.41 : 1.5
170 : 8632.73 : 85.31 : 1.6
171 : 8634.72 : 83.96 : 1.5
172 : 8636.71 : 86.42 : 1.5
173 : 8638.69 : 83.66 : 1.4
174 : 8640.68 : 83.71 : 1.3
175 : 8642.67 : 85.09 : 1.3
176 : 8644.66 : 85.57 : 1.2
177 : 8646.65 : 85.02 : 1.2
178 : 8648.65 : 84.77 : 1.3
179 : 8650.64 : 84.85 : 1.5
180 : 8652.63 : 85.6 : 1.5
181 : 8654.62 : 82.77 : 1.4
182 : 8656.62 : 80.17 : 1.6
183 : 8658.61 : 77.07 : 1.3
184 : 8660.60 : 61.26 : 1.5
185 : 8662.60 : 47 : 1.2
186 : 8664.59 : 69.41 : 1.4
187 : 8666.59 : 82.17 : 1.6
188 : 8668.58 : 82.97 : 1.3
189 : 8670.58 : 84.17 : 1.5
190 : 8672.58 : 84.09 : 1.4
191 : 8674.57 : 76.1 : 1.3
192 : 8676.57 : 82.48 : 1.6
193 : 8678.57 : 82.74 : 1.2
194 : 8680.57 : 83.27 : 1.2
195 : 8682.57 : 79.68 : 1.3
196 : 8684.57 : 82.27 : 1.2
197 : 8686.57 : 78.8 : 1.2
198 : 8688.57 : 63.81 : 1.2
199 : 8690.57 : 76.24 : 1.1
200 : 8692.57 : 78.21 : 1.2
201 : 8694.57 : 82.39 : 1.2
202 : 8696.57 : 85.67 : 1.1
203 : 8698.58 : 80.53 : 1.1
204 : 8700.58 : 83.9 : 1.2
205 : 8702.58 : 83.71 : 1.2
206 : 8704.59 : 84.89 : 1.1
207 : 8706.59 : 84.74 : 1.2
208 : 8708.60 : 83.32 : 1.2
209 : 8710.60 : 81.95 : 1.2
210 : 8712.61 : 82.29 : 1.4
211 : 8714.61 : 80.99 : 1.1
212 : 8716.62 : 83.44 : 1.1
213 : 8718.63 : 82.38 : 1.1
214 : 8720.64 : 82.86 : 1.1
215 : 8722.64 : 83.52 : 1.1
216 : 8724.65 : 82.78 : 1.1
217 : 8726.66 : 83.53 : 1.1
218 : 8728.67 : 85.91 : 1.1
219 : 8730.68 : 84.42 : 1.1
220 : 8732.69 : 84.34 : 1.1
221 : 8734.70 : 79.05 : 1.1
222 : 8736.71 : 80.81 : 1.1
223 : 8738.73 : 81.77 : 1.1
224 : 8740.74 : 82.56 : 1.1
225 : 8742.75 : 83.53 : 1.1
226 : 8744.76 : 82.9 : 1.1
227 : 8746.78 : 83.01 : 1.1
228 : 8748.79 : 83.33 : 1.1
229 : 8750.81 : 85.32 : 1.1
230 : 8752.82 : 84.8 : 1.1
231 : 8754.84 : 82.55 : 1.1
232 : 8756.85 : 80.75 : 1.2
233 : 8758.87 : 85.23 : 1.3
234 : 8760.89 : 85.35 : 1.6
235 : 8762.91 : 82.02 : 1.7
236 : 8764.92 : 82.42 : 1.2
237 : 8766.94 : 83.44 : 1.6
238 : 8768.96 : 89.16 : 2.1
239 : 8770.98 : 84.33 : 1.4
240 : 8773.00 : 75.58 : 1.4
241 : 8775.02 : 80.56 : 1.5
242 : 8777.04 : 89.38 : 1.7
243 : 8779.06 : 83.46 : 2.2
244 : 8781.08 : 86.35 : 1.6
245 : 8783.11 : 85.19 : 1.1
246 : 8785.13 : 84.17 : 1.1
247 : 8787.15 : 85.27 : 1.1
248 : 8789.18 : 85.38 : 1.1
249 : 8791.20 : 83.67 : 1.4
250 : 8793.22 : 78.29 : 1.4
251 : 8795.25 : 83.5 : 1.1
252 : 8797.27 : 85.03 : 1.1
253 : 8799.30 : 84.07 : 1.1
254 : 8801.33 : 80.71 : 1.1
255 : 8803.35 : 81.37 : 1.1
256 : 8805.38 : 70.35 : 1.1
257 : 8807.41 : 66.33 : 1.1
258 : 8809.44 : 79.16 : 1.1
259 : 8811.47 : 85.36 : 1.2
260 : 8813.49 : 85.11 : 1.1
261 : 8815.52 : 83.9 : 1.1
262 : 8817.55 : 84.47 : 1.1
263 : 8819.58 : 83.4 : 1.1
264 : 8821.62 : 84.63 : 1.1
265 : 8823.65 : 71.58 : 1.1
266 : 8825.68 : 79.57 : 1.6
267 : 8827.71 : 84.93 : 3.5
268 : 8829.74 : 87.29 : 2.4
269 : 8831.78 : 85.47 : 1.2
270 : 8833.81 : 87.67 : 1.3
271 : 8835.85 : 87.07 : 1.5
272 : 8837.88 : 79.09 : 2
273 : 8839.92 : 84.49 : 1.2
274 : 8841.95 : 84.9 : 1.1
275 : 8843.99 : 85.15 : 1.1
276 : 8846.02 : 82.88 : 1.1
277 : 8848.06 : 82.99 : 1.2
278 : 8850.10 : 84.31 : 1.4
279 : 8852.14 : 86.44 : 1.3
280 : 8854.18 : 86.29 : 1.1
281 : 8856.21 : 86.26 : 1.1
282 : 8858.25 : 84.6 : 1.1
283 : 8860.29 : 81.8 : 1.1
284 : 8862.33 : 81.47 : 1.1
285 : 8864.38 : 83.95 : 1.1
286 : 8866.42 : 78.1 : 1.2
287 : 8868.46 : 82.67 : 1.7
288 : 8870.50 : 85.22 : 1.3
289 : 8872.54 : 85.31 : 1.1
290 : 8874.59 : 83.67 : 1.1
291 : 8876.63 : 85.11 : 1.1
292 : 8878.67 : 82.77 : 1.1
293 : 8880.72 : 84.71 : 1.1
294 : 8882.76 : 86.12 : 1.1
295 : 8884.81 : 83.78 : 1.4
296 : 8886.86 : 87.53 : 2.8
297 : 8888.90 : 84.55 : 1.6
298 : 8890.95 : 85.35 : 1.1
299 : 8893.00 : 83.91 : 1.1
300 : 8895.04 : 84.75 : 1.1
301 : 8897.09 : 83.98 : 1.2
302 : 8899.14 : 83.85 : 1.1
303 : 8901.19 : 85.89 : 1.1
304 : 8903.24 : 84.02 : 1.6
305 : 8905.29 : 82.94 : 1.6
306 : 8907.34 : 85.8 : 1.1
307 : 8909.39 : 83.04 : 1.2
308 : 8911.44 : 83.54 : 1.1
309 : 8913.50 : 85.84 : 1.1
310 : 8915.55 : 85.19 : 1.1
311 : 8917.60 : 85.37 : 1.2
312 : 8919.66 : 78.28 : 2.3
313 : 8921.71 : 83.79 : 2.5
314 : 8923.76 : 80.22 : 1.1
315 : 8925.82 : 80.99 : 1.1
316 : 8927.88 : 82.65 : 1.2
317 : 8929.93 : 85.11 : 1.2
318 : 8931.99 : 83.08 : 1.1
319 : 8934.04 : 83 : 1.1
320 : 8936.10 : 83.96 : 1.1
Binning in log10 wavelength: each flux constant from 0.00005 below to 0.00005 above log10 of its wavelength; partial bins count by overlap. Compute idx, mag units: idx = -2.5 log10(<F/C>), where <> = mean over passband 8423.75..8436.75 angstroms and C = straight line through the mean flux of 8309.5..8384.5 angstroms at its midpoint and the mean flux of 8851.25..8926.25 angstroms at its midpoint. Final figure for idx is 0.05 mag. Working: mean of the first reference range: 83.7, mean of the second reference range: 84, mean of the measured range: 79.7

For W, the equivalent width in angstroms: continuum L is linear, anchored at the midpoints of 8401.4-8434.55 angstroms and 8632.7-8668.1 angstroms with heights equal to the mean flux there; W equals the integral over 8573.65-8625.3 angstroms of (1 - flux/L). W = -2.2 angstroms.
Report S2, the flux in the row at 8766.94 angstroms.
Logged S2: 83.44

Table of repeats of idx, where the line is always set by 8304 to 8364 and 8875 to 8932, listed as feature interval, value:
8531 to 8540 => 0.09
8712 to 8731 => 0.01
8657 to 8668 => 0.22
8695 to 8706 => 0.00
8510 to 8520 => 0.06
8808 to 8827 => 0.03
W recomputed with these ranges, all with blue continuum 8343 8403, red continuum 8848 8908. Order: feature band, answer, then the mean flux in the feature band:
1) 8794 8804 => 0.2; 82.9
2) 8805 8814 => 0.7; 77.3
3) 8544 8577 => 0.5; 82.5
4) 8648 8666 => 2.0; 74.7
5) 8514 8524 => 0.4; 80.2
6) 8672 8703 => 1.4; 80.1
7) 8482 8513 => 1.2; 80.3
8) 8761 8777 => 0.2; 83.1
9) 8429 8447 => 0.4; 81.6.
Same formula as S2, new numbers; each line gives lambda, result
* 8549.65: 80.41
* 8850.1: 84.31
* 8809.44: 79.16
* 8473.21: 84.23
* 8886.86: 87.53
